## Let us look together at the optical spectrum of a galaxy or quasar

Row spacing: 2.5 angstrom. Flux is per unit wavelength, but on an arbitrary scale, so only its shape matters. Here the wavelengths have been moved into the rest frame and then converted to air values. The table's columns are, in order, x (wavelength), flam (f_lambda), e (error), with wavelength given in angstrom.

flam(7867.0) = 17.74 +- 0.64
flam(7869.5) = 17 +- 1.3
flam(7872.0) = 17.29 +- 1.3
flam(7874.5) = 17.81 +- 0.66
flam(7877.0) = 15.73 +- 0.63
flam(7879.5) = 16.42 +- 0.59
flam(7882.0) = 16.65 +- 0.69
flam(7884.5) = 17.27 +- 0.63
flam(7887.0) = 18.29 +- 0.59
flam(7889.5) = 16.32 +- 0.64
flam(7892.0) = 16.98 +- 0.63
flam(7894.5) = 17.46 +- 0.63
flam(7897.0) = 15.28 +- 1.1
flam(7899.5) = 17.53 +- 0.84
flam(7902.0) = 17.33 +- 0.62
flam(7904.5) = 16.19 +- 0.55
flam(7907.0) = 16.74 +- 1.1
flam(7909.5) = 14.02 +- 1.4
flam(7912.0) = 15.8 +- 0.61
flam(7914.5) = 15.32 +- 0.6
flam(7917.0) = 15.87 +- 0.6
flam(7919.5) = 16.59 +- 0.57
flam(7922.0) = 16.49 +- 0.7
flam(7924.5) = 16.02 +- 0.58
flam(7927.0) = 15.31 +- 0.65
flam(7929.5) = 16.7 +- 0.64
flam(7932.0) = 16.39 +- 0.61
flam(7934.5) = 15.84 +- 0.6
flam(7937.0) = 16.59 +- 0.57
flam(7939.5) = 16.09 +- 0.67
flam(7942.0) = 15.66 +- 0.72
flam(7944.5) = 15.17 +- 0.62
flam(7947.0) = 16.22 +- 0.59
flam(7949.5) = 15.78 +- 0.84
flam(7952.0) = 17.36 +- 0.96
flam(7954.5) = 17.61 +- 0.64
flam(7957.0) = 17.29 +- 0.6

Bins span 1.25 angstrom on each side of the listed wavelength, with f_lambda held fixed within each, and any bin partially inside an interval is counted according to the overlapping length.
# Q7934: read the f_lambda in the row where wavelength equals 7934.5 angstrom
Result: 15.84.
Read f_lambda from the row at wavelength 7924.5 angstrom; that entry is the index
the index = 16.02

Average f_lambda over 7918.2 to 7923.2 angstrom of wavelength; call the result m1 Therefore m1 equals 16.5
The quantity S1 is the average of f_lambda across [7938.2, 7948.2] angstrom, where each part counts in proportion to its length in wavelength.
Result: 15.8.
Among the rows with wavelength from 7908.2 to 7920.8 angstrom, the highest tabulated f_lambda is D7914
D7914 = 16.59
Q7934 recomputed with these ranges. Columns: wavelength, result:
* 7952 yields 17.36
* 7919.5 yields 16.59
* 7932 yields 16.39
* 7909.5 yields 14.02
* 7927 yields 15.31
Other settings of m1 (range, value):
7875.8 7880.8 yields 16.1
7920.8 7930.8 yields 16.1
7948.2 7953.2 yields 16.6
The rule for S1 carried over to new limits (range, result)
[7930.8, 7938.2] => 16.3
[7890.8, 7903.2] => 16.9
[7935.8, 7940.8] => 16.3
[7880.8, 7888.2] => 17.4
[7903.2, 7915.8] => 15.6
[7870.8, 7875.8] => 17.5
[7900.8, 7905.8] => 16.8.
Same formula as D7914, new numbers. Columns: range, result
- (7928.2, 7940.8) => 16.7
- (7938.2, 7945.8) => 16.09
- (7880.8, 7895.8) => 18.29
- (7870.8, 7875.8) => 17.81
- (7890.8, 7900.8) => 17.53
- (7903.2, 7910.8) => 16.74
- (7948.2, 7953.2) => 17.36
